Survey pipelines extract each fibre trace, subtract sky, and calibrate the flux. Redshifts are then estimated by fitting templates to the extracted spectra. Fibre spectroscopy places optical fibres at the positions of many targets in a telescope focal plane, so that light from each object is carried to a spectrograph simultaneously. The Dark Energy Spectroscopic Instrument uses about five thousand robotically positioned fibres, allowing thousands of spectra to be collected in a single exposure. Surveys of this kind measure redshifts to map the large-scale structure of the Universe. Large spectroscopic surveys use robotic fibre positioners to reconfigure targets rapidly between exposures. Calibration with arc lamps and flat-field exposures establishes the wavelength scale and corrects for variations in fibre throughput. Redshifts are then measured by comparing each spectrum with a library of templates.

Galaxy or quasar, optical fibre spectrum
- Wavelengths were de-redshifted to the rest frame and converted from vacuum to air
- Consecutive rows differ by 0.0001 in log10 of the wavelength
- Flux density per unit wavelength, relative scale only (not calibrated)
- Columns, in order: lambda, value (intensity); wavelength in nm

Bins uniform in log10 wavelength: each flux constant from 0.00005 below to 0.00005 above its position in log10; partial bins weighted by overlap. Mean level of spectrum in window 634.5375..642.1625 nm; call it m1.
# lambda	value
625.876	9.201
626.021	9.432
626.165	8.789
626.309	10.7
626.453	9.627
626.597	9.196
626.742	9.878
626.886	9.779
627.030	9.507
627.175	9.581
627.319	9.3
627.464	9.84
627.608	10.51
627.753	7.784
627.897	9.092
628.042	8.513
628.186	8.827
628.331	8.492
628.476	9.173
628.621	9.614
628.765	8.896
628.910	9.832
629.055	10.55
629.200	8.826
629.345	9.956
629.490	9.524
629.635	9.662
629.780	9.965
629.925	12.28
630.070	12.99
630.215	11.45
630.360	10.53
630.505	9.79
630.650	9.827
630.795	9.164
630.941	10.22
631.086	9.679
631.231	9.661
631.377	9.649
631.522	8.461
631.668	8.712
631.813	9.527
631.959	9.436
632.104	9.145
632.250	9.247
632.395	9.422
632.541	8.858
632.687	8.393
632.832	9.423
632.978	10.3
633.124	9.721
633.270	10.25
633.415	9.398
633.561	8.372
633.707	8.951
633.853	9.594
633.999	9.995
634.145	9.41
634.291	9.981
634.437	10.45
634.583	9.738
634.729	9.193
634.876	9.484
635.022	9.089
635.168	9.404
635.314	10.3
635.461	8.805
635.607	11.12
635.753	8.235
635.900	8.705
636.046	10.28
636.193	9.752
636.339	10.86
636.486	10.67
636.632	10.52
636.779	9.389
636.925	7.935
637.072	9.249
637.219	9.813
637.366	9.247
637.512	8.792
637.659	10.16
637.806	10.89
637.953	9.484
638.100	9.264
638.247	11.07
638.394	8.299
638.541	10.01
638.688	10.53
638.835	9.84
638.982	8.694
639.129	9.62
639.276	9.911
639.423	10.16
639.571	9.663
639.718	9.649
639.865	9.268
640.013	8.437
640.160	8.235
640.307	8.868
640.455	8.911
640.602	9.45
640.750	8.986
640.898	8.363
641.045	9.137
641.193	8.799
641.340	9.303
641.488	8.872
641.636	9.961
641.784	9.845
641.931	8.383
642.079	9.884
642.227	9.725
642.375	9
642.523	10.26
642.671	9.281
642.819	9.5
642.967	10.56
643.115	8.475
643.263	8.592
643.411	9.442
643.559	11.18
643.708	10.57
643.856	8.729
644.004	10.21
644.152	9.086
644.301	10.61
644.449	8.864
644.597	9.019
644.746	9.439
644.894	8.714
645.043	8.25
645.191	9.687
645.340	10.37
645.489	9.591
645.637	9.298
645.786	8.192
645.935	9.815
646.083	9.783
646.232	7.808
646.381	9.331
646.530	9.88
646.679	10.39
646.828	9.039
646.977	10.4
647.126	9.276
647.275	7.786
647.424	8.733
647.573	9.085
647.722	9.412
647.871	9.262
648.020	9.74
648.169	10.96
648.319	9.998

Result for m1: 9.47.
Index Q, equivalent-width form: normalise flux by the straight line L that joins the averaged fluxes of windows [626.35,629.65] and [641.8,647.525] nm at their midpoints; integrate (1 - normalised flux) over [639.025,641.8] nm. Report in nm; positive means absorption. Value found 0.05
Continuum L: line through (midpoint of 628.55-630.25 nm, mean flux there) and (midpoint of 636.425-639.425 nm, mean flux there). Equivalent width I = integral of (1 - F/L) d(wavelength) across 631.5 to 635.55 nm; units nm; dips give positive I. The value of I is 0.23 nm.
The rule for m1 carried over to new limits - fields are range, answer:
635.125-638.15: 9.67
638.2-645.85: 9.4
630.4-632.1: 9.47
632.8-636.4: 9.63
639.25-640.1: 9.47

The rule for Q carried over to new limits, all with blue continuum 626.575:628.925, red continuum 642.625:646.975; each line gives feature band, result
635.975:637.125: -0.06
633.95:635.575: -0.05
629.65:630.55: -0.18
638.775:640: -0.02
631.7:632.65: 0.01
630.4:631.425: -0.05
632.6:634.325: -0.02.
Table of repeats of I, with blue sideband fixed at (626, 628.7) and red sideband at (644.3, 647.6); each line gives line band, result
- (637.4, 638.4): -0.05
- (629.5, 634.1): -0.20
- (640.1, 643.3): 0.02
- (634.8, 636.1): -0.02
